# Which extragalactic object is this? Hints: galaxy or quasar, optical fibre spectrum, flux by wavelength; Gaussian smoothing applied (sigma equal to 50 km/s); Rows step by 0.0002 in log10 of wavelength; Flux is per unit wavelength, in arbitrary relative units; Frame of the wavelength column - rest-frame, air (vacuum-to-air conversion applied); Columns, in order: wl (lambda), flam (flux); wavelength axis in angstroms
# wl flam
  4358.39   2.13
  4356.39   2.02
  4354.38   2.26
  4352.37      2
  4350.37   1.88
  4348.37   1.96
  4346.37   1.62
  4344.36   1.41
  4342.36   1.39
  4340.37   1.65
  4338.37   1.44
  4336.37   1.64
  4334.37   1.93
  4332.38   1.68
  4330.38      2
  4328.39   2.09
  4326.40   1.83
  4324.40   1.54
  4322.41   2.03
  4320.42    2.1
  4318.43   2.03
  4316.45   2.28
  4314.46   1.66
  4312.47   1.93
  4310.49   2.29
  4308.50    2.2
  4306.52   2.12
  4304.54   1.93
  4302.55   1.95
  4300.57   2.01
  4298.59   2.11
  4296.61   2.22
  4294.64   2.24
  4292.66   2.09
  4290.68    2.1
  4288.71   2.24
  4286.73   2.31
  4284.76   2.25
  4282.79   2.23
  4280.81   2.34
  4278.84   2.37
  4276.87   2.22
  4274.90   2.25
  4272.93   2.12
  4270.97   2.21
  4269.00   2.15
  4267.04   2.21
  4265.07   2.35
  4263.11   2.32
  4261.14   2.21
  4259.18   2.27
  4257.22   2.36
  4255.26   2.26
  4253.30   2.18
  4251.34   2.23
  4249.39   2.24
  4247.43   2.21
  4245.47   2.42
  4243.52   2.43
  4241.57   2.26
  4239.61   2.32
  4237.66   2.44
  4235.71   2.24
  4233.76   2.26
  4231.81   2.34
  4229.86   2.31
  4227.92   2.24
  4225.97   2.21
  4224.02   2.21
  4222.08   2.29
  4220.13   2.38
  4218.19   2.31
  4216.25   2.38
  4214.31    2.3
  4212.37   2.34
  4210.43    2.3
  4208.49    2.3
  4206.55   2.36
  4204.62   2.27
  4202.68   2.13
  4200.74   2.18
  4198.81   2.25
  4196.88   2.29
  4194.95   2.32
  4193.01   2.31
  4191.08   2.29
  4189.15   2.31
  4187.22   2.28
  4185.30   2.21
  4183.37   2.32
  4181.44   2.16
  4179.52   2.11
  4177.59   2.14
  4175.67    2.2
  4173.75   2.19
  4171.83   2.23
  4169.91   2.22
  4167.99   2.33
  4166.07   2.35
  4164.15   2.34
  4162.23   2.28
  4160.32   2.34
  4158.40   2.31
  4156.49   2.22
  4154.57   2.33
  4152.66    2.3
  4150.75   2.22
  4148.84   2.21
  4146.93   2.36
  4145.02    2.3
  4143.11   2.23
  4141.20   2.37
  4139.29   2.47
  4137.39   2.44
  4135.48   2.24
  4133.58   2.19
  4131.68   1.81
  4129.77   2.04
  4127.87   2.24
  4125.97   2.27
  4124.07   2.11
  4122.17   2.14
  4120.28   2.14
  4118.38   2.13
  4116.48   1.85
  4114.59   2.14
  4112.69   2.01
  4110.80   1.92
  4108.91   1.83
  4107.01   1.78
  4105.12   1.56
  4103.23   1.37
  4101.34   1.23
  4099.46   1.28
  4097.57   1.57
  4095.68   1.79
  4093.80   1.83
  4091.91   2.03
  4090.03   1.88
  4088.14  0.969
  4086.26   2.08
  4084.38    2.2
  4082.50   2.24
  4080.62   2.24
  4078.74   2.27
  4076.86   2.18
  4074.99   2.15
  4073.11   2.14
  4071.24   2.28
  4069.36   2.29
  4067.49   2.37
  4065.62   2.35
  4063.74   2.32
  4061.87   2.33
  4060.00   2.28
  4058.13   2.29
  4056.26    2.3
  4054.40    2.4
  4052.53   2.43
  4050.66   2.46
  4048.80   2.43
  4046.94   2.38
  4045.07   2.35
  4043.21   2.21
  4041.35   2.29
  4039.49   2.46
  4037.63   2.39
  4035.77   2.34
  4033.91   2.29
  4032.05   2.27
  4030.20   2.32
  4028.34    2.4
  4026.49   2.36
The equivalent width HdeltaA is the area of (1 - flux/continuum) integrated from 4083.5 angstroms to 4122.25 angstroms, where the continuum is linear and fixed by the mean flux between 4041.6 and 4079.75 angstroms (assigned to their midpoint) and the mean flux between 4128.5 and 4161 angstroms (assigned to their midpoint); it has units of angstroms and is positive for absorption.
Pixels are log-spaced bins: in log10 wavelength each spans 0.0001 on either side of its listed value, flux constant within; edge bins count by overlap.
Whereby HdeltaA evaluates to 8.4 angstroms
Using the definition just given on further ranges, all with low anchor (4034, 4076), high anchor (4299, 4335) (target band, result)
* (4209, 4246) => -3.8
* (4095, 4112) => 5.0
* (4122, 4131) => 0.3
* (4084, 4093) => 1.9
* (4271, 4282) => -1.2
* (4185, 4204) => -1.0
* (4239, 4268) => -3.1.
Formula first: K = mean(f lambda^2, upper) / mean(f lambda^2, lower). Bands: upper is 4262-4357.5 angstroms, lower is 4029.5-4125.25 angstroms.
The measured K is 1.08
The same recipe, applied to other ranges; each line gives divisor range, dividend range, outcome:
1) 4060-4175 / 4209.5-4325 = 1.13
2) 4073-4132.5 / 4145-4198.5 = 1.22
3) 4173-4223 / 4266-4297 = 1.02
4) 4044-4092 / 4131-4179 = 1.07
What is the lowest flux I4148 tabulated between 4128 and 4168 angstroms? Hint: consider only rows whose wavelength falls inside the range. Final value 1.81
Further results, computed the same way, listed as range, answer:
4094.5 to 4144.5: 1.23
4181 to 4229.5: 2.13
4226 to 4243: 2.24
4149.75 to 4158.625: 2.22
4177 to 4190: 2.11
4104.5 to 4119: 1.56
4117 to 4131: 2.04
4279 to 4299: 2.09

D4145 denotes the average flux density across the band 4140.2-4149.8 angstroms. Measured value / 2.29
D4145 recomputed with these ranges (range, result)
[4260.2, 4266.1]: 2.29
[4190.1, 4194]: 2.3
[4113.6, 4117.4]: 2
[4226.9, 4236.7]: 2.28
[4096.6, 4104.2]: 1.36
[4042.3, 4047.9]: 2.31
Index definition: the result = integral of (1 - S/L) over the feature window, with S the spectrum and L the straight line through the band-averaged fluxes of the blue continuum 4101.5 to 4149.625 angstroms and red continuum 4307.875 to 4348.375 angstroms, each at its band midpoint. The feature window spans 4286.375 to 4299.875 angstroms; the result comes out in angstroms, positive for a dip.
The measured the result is -2.2 angstroms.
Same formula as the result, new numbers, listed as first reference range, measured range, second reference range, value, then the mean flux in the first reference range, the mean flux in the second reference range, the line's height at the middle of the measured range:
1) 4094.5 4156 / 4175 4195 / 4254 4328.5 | -1.6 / 2.03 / 2.14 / 2.07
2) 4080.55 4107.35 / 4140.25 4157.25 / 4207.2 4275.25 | -3.1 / 1.72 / 2.28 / 1.93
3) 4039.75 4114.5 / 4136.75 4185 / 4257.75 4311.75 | -3.7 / 2.06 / 2.2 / 2.12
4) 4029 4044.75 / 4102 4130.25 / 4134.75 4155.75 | 4.3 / 2.32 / 2.31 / 2.32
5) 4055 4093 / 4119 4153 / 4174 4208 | -0.3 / 2.16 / 2.24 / 2.2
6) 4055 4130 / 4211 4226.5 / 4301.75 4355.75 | -2.9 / 2.01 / 1.88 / 1.94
